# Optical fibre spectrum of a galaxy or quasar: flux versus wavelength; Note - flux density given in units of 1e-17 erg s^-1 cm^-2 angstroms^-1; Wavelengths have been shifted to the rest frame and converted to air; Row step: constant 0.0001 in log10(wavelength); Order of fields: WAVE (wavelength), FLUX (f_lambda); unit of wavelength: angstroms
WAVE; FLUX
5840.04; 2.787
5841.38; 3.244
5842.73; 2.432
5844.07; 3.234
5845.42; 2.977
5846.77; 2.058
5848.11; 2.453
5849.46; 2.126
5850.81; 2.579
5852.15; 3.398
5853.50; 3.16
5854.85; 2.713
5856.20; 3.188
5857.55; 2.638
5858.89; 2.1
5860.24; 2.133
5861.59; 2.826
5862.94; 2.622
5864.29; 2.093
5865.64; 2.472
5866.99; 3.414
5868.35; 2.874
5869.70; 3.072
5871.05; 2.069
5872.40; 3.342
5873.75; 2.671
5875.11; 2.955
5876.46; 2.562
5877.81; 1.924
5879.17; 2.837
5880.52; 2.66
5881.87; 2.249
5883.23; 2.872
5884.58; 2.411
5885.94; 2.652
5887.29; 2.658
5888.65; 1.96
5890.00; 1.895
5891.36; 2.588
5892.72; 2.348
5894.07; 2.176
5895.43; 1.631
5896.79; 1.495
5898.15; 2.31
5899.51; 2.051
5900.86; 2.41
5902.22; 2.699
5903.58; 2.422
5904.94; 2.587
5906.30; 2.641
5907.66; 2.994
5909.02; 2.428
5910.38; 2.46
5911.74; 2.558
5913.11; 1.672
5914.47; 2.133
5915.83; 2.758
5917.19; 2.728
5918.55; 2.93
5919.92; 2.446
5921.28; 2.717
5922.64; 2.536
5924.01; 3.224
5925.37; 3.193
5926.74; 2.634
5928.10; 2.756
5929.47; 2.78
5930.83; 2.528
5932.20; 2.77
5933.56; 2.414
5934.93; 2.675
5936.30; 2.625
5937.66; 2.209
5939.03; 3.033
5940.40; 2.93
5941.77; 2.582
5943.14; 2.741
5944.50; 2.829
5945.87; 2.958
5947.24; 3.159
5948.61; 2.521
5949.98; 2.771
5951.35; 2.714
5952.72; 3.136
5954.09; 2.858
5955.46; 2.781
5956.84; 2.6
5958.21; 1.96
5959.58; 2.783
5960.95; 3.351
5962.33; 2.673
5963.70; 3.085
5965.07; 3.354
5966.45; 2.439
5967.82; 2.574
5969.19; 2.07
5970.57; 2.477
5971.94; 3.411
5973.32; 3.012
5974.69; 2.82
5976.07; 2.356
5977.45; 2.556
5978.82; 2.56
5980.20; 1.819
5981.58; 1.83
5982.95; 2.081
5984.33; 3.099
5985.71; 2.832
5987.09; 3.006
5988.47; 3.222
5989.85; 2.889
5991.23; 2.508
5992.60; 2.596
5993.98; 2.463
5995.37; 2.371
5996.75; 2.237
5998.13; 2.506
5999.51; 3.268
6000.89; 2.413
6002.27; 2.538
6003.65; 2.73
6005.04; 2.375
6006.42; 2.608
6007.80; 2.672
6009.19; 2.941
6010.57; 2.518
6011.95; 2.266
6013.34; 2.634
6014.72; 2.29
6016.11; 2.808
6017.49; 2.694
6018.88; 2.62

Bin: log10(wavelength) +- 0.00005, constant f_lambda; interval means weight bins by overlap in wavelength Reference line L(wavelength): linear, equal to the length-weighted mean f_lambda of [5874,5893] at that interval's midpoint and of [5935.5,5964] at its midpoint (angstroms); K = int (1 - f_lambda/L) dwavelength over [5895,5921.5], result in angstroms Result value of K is 1.9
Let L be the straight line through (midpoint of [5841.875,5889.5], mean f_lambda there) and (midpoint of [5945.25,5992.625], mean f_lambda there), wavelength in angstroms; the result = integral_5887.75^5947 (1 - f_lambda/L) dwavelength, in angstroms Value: 3.3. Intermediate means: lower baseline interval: 2.64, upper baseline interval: 2.71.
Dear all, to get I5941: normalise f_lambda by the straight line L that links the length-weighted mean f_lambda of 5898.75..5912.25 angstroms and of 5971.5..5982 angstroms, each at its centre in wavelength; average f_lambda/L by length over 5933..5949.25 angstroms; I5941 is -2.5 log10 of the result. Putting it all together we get -0.08 mag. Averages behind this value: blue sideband 2.52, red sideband 2.54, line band 2.73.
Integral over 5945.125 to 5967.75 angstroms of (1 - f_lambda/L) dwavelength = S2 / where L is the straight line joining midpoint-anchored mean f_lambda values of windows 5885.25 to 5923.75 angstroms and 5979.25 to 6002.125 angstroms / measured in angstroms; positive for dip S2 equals -2.8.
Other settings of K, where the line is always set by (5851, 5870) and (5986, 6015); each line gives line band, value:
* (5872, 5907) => 4.0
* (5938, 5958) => -0.9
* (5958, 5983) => 0.4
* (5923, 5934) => -0.4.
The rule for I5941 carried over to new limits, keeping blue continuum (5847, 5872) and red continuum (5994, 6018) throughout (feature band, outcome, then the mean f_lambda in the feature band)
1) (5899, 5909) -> 0.04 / 2.55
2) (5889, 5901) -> 0.26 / 2.08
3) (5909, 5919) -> 0.08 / 2.45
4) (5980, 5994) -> -0.01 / 2.61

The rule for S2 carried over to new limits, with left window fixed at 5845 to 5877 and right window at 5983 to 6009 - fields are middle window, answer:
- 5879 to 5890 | 0.8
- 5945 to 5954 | -0.7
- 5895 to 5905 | 1.8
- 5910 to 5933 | 0.4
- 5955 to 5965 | -0.4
